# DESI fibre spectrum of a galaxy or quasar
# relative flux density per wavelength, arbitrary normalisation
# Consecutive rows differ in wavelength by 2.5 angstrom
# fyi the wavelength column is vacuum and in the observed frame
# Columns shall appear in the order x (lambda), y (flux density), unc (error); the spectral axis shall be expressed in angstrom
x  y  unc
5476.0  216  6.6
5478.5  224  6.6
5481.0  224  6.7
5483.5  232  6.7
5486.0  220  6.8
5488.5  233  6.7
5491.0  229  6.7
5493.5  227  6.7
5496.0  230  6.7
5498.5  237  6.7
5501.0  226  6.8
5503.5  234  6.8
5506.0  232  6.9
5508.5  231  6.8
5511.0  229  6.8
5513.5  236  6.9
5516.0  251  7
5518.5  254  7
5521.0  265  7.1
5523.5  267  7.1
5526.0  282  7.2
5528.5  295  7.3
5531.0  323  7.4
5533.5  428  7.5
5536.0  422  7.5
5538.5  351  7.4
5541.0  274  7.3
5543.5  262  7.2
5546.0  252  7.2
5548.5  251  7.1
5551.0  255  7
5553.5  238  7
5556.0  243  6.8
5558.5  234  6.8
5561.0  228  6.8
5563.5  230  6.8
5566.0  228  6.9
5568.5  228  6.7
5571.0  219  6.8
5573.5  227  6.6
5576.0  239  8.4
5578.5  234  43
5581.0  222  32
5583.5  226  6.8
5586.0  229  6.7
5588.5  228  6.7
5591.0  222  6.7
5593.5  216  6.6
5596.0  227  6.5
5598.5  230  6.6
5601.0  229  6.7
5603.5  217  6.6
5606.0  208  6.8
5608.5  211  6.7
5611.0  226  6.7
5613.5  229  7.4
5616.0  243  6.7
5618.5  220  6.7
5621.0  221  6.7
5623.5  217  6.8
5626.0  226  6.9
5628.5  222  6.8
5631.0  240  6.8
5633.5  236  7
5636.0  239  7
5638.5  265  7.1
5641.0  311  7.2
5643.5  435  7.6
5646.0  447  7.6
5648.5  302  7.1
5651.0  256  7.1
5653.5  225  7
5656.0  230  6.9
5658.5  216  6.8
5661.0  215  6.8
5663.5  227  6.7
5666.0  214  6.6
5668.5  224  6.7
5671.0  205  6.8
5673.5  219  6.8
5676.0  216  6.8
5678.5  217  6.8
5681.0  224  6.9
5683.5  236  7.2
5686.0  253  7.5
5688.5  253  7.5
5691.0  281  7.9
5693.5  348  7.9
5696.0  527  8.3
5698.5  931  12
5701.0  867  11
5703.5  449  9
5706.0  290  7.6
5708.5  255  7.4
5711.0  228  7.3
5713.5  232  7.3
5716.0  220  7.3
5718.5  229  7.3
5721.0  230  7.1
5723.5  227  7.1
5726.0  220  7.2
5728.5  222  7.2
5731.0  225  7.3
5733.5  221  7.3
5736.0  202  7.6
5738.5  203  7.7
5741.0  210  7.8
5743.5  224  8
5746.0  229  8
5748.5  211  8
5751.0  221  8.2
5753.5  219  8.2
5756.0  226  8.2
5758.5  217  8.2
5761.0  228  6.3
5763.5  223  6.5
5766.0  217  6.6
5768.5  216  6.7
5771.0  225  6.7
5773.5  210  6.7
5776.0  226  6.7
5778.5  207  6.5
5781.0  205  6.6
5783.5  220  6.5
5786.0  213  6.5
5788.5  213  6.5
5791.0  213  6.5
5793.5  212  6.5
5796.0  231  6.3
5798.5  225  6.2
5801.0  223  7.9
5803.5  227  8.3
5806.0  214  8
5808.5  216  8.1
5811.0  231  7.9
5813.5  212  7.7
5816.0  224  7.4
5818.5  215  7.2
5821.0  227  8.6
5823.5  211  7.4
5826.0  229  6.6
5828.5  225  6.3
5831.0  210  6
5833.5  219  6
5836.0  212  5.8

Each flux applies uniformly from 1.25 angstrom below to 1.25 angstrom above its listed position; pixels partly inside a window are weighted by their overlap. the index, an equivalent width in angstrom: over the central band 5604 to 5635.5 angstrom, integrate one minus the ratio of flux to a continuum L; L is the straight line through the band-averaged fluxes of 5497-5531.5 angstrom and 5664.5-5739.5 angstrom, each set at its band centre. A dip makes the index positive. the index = 5.9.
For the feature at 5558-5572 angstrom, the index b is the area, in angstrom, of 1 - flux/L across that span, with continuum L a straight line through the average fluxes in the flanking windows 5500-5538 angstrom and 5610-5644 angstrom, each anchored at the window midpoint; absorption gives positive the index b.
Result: 2.0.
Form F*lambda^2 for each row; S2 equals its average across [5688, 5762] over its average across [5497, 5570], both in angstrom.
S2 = 1.19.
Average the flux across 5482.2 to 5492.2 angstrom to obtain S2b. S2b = 228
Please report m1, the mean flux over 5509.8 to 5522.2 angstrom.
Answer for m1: 247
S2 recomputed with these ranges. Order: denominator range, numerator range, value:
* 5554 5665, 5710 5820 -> 0.96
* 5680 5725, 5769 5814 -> 0.64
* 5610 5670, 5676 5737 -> 1.27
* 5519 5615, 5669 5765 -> 1.17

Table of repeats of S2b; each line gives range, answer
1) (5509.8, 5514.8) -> 233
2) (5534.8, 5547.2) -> 312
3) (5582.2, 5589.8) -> 228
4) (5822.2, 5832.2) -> 219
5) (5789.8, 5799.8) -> 220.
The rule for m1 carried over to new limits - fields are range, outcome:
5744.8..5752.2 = 220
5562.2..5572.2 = 226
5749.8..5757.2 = 222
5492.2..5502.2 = 230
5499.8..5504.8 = 230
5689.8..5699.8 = 525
